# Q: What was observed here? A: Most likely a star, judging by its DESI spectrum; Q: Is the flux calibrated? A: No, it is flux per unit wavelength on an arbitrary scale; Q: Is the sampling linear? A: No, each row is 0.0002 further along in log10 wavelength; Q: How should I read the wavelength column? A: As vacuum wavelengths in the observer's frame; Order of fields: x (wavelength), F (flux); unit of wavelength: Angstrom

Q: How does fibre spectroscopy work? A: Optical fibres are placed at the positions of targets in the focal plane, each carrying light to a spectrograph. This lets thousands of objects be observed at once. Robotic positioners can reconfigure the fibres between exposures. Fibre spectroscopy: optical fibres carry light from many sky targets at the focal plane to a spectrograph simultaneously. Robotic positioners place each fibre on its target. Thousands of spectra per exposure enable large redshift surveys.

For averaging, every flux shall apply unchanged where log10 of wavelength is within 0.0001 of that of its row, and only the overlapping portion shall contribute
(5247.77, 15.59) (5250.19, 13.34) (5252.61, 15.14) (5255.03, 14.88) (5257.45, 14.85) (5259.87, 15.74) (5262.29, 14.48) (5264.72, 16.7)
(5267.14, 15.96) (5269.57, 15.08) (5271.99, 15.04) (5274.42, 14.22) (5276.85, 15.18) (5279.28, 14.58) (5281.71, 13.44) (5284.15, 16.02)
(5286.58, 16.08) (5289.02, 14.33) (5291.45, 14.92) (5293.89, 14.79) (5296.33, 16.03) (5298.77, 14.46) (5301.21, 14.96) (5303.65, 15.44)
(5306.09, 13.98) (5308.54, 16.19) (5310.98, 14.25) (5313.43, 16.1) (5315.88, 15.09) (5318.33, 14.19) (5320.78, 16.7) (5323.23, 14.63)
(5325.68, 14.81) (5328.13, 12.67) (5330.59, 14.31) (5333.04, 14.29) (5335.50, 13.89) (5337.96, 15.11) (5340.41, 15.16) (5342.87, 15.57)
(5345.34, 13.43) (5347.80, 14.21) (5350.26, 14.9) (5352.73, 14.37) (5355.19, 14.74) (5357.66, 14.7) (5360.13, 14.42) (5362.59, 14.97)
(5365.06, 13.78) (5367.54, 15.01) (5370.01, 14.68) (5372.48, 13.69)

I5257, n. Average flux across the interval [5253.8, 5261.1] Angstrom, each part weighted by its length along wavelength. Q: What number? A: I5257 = 15.2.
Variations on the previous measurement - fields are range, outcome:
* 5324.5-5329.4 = 13.7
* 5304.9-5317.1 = 15.1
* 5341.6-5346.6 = 14.5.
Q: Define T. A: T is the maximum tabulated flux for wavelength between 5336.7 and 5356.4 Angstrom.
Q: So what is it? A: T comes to 15.57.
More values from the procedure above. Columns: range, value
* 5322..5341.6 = 15.16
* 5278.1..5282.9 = 14.58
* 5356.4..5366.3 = 14.97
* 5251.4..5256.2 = 15.14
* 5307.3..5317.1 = 16.19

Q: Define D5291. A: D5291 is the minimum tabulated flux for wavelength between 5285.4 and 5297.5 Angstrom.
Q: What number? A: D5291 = 14.33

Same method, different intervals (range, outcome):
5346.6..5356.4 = 14.21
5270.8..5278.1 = 14.22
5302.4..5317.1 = 13.98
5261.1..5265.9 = 14.48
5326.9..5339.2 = 12.67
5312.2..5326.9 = 14.19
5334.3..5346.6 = 13.43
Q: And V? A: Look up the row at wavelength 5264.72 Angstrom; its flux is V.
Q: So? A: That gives 16.7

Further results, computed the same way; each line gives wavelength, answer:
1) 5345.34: 13.43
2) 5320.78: 16.7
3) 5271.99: 15.04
